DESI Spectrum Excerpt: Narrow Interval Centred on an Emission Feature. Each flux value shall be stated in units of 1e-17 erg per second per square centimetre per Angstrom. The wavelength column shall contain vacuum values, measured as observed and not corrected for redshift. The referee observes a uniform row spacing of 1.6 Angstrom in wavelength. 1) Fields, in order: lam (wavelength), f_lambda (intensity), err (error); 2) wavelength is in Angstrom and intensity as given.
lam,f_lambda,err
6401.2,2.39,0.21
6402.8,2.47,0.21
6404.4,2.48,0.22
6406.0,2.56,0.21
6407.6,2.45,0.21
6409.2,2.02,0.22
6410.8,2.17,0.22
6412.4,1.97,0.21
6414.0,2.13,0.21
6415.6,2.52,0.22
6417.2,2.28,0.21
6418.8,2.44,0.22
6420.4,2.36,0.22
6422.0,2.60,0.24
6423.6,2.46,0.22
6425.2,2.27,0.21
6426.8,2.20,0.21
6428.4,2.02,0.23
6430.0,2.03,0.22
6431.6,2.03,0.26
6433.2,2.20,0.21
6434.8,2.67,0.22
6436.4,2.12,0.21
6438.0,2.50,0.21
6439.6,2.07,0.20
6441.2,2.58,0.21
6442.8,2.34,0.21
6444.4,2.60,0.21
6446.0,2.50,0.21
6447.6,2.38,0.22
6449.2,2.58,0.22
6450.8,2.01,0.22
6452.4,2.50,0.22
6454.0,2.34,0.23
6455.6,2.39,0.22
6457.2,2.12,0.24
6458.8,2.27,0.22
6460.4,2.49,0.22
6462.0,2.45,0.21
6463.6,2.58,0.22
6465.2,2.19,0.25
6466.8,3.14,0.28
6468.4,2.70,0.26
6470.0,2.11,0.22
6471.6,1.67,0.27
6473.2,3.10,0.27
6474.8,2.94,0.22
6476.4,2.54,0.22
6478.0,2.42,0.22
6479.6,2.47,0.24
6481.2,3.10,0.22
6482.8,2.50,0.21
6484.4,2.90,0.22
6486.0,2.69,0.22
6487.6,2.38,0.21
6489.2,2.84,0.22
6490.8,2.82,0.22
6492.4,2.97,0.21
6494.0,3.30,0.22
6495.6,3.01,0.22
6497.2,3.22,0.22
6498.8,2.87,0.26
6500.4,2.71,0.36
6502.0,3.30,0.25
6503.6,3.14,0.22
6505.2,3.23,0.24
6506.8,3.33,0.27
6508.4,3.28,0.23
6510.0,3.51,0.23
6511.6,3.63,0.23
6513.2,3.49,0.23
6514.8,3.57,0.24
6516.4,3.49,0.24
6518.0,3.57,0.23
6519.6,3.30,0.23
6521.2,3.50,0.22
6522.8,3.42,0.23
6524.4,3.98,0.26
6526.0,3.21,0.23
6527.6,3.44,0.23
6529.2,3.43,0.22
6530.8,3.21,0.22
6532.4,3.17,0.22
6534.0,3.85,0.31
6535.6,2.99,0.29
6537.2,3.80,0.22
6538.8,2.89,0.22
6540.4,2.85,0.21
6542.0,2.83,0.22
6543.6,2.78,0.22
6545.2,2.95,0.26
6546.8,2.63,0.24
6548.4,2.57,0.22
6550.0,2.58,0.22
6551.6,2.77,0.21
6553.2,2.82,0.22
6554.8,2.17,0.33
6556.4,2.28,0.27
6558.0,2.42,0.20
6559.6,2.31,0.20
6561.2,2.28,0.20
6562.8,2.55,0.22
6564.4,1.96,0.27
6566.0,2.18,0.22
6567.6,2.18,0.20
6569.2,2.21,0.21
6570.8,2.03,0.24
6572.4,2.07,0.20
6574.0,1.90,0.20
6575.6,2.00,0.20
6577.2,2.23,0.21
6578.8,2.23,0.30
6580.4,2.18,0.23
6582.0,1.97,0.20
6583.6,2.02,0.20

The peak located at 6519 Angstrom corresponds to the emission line Mg II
